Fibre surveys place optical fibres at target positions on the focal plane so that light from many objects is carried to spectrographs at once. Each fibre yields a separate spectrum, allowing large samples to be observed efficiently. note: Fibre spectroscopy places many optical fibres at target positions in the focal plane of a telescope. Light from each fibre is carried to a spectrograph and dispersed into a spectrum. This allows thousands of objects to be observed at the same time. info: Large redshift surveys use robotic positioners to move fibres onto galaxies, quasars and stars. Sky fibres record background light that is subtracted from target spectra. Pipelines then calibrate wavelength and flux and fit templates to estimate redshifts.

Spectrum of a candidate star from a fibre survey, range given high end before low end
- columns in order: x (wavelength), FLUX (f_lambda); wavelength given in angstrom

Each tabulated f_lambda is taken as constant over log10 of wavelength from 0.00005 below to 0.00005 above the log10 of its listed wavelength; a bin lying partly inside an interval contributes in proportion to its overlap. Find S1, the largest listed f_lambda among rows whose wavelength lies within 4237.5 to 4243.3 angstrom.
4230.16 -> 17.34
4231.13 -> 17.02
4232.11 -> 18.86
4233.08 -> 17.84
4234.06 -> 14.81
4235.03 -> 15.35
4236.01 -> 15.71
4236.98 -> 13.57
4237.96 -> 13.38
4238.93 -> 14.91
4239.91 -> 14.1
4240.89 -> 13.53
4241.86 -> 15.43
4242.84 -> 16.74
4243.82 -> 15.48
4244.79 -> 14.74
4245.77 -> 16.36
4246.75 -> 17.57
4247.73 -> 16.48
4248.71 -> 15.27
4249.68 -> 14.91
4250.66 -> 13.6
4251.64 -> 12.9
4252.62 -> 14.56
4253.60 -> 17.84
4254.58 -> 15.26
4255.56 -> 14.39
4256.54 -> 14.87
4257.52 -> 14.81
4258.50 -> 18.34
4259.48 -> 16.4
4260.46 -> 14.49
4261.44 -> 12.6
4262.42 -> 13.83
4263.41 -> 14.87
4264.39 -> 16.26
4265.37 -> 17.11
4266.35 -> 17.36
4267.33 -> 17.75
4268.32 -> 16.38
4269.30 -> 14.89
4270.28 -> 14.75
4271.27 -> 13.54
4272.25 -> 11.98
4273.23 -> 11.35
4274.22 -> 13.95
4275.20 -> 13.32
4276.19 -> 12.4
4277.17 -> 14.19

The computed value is 16.74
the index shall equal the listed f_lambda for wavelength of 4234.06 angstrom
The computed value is 14.81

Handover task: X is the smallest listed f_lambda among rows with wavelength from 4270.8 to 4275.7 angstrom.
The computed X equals 11.35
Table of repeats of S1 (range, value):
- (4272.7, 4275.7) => 13.95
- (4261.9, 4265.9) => 17.11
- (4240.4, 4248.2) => 17.57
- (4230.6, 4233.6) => 18.86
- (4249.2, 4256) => 17.84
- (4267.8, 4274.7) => 16.38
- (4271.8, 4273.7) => 11.98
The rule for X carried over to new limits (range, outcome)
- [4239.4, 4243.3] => 13.53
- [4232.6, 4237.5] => 13.57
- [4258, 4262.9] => 12.6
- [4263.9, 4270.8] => 14.75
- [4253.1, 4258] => 14.39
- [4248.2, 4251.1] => 13.6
